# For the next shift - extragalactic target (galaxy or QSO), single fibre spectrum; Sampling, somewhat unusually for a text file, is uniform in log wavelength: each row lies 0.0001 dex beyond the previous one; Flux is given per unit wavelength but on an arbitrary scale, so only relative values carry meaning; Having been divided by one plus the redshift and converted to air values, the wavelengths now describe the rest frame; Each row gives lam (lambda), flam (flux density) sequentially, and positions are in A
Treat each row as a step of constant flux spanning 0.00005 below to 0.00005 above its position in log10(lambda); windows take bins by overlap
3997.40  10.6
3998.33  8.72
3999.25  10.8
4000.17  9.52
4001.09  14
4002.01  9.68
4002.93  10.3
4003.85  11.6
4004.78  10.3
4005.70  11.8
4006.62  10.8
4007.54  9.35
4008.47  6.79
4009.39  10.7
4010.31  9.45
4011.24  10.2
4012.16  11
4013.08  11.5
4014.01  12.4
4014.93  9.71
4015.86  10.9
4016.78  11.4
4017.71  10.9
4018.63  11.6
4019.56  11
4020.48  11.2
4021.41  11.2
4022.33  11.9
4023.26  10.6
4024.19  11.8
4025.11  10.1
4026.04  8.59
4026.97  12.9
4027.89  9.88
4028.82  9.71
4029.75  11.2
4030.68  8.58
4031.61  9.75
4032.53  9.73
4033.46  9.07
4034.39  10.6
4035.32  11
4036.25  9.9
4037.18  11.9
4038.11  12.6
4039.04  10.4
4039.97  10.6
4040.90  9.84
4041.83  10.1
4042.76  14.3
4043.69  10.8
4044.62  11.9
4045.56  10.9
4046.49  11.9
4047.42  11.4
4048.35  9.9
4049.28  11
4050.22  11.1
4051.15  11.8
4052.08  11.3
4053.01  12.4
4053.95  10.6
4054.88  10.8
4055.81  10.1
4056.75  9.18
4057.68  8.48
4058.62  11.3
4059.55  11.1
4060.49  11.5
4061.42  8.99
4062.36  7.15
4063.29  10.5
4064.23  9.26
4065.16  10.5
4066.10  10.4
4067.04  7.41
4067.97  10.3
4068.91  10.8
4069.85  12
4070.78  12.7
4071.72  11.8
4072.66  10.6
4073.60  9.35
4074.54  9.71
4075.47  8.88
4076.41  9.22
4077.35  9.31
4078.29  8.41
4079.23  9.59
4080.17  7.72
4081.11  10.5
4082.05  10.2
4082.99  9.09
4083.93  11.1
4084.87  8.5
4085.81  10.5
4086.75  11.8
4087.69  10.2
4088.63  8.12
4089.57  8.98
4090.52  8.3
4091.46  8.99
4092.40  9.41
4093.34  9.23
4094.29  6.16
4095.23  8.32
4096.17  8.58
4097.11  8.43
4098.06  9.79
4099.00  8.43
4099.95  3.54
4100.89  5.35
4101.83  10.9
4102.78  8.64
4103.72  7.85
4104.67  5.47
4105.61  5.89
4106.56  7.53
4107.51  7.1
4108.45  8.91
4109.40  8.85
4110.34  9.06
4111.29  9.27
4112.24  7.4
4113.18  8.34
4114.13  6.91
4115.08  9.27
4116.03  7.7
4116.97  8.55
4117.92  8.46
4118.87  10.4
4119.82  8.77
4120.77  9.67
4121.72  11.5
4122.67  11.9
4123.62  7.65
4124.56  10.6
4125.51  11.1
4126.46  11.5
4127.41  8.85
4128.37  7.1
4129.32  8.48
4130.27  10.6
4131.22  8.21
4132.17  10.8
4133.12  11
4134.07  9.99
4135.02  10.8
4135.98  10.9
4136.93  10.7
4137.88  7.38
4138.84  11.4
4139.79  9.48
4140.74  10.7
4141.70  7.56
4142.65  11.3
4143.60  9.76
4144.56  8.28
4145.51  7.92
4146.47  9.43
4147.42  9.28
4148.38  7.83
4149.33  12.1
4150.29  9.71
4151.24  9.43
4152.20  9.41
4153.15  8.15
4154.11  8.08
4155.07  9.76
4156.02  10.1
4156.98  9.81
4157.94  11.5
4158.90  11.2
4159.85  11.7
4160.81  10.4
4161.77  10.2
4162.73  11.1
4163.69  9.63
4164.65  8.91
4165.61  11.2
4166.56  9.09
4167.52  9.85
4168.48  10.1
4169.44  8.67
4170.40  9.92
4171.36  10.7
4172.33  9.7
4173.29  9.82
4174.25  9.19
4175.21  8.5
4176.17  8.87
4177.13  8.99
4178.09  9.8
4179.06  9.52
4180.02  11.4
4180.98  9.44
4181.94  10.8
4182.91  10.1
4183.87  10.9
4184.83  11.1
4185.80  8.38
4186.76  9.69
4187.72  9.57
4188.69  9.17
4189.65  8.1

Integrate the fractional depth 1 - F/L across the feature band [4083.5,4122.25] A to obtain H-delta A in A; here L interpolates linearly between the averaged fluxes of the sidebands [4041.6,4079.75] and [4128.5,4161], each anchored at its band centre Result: 6.0 A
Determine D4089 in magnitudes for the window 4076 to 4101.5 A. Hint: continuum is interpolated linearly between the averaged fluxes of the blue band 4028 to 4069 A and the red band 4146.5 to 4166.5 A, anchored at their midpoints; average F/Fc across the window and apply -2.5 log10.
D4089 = 0.17 mag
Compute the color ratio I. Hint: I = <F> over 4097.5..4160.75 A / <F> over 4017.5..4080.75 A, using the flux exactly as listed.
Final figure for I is 0.88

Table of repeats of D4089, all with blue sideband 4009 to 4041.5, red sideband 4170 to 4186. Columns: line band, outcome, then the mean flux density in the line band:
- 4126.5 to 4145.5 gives 0.05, 9.65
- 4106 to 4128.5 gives 0.13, 9.03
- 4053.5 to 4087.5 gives 0.05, 9.98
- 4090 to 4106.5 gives 0.30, 7.83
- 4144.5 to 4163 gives 0.02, 9.79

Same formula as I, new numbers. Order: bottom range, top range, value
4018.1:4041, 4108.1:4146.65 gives 0.89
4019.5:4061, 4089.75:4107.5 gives 0.72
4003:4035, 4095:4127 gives 0.81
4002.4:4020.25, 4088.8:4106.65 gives 0.74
